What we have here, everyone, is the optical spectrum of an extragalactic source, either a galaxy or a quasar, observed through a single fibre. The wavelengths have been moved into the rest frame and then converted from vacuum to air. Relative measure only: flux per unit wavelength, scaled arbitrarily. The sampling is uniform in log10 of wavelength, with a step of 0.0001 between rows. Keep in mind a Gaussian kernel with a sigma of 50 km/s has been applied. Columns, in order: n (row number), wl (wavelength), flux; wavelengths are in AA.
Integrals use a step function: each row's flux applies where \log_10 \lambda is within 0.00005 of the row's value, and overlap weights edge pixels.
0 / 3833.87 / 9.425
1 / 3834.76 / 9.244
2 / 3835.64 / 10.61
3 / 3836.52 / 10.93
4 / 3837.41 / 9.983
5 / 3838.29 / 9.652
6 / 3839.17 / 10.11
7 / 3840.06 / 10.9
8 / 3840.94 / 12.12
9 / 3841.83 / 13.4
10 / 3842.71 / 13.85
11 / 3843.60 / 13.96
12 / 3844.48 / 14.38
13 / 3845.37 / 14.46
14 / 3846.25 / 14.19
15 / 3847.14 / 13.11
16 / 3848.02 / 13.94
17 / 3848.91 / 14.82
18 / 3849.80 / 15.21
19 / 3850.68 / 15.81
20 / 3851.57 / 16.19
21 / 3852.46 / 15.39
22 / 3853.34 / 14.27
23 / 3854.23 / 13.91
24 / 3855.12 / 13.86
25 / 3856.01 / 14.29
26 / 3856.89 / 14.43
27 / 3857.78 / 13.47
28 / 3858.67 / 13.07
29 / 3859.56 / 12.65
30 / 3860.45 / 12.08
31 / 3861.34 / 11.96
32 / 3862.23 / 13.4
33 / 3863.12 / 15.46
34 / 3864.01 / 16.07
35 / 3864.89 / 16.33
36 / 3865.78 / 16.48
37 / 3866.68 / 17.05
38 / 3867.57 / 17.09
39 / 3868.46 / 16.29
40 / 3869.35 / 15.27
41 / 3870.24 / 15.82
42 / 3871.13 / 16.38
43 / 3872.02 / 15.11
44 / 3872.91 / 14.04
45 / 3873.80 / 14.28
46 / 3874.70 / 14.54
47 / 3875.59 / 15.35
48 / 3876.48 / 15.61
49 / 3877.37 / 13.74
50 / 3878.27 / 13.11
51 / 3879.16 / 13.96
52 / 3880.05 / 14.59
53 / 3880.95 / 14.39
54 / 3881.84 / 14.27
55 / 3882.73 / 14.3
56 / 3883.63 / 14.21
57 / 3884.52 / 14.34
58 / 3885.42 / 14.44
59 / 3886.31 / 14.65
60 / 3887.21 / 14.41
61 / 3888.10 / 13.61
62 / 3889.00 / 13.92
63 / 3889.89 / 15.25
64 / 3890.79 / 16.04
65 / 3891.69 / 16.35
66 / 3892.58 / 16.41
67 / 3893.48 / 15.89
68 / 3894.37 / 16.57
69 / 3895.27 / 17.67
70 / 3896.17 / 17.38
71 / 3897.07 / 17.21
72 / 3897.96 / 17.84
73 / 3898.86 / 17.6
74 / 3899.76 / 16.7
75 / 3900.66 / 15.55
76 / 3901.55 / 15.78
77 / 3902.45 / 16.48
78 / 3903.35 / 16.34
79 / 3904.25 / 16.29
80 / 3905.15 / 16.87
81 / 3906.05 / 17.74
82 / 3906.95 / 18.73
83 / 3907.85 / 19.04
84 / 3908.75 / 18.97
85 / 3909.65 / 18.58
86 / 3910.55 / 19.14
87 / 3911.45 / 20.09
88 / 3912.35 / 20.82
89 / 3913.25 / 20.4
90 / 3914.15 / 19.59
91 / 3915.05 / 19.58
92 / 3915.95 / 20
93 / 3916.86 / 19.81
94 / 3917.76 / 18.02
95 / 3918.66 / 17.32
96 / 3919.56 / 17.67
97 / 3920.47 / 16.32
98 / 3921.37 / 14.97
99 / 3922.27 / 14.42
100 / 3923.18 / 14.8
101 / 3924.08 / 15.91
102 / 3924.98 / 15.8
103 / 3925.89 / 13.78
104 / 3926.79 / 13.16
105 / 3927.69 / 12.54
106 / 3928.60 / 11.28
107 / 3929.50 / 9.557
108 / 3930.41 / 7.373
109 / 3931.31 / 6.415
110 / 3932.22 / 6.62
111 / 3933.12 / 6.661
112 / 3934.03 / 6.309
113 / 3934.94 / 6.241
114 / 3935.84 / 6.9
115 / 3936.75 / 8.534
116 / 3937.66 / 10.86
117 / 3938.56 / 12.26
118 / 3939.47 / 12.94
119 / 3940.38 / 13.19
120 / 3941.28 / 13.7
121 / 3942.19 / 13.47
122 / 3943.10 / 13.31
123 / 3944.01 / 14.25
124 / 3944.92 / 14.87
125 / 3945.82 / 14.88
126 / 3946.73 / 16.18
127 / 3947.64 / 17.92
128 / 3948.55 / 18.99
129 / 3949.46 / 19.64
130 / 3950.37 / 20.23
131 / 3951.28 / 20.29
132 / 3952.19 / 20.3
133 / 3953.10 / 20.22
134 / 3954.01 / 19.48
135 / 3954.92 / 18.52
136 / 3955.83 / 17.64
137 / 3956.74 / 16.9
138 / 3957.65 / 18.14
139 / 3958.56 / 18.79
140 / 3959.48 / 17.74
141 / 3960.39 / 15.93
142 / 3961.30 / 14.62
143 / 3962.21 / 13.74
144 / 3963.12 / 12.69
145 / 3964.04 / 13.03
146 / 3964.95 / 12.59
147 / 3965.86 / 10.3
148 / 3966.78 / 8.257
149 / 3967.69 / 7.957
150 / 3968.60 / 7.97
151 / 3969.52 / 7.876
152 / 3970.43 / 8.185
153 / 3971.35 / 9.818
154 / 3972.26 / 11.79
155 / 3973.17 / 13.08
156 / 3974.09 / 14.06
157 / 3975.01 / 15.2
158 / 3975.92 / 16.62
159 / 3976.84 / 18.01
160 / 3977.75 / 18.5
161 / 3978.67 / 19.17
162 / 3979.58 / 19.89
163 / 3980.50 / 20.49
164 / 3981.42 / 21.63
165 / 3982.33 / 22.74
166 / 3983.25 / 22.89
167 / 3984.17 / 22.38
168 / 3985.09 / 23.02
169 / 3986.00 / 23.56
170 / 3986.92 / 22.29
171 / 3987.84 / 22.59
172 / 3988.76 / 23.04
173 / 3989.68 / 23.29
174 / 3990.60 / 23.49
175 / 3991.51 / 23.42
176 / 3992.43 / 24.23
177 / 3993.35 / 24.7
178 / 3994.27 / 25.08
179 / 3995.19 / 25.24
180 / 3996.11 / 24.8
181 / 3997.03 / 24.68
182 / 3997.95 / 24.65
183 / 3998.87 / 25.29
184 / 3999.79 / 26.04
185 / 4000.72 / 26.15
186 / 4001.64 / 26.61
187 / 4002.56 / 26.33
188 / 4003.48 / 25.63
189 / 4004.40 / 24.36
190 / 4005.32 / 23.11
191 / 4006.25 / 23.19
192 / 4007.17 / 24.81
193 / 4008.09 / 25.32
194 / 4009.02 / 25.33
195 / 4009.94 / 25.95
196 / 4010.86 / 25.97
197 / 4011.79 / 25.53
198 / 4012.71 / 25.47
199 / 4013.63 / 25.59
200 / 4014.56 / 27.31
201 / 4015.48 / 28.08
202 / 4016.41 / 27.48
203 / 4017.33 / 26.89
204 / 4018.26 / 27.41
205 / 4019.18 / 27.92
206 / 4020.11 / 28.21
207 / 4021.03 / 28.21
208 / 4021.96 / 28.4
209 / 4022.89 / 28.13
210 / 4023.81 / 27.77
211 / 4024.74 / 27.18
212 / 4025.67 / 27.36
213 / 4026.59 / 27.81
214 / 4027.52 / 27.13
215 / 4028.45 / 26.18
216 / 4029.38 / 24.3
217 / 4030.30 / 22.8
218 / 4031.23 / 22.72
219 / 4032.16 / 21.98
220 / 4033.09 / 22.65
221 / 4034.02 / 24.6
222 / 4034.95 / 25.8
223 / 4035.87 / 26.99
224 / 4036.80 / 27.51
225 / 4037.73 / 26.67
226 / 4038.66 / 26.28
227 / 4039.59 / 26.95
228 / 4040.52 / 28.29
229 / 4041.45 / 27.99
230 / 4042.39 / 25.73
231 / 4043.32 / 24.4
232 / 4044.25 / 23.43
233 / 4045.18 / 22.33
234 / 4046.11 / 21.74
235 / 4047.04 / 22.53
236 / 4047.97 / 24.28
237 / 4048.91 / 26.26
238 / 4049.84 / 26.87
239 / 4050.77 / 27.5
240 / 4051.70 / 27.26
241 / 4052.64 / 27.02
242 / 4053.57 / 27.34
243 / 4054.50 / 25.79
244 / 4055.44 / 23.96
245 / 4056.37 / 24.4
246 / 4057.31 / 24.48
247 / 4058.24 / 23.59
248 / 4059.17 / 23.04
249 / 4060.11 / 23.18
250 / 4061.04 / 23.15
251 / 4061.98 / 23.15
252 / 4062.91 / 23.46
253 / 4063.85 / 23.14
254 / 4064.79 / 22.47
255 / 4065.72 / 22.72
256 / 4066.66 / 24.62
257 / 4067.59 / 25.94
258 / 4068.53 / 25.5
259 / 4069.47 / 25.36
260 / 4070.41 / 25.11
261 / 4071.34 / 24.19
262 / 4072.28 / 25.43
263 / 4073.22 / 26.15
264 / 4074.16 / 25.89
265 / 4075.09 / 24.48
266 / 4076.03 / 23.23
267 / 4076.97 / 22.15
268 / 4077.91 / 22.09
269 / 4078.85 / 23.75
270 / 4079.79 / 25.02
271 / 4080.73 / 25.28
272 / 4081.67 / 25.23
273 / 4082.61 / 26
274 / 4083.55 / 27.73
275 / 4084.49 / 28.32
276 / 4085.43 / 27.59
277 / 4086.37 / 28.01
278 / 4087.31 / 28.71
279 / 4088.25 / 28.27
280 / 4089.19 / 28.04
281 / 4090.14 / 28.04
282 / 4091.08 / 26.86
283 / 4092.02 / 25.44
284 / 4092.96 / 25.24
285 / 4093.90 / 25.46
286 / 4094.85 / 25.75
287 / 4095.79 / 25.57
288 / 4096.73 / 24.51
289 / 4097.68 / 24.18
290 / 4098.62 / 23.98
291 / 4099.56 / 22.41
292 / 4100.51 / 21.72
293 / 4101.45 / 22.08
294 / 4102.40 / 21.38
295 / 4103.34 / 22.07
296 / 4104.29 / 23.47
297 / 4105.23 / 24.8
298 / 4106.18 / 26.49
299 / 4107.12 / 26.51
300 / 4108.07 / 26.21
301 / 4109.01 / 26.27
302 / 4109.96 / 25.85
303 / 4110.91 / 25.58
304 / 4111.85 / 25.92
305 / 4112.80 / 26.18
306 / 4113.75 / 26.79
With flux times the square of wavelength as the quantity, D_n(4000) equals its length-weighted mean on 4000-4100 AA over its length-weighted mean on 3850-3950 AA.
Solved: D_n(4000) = 1.8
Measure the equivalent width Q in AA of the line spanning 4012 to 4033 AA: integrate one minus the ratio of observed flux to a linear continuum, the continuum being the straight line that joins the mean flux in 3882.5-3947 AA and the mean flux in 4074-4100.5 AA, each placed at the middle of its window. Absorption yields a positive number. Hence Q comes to -4.8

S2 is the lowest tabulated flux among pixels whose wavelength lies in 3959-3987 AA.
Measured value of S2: 7.876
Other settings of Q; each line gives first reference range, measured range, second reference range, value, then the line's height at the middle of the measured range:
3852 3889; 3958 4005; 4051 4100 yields 3.1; 20.3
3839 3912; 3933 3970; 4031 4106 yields 9.7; 19.1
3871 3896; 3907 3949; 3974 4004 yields 8.3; 18.2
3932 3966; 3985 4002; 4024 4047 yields -3.6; 20.1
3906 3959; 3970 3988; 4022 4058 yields 1.5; 19.8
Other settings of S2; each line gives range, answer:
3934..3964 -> 6.241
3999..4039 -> 21.98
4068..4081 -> 22.09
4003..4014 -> 23.11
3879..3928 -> 12.54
